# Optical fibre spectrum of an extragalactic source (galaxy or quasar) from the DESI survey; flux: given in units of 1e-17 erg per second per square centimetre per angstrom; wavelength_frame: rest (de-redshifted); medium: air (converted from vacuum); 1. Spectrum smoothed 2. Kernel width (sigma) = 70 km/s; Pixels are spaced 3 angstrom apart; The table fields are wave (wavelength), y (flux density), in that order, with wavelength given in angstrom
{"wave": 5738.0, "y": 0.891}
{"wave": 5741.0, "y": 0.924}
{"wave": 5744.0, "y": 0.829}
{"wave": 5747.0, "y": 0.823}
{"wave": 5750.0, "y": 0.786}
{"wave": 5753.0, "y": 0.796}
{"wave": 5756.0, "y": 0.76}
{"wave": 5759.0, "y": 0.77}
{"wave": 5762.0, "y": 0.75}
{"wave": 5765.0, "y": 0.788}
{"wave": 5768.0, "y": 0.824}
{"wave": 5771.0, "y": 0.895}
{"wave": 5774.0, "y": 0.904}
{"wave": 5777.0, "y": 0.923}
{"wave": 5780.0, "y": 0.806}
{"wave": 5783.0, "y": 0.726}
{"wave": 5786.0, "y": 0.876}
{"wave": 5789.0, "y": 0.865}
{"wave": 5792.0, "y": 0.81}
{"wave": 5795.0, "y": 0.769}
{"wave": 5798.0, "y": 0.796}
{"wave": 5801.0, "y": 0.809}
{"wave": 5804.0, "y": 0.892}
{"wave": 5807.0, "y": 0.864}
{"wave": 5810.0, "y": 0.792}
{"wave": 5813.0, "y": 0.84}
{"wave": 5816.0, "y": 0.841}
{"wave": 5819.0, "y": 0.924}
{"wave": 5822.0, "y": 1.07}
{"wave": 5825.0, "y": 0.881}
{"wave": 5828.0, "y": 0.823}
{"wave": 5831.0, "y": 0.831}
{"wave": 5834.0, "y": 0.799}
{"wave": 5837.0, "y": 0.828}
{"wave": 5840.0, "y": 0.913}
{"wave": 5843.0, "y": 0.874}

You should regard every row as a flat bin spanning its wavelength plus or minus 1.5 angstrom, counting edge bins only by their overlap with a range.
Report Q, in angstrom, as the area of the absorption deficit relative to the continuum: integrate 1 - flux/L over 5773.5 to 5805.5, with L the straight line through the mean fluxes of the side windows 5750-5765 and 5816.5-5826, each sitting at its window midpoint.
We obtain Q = 1.1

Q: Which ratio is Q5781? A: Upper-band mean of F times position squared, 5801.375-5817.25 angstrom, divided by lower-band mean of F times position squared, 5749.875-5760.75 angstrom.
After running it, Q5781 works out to 1.1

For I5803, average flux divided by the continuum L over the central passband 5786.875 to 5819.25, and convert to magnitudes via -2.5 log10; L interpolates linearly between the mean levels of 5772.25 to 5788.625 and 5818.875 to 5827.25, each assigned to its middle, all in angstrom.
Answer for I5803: 0.09 mag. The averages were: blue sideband 0.849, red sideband 0.952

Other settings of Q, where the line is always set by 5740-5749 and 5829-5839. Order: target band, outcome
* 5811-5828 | -1.5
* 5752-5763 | 1.0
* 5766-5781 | -0.5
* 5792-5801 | 0.5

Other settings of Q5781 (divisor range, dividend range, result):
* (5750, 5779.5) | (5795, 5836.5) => 1.06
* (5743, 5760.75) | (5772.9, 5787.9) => 1.08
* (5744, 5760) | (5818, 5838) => 1.14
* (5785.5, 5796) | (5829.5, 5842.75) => 1.04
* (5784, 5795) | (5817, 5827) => 1.15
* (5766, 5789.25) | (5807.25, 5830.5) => 1.05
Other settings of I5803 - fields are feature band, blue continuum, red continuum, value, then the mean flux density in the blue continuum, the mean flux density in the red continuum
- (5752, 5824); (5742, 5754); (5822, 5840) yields -0.002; 0.814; 0.859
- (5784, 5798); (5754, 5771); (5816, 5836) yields 0.011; 0.789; 0.883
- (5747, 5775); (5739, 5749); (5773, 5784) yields 0.055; 0.857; 0.842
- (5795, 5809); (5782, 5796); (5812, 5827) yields 0.031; 0.814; 0.911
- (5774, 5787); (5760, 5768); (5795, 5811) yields -0.054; 0.779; 0.826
